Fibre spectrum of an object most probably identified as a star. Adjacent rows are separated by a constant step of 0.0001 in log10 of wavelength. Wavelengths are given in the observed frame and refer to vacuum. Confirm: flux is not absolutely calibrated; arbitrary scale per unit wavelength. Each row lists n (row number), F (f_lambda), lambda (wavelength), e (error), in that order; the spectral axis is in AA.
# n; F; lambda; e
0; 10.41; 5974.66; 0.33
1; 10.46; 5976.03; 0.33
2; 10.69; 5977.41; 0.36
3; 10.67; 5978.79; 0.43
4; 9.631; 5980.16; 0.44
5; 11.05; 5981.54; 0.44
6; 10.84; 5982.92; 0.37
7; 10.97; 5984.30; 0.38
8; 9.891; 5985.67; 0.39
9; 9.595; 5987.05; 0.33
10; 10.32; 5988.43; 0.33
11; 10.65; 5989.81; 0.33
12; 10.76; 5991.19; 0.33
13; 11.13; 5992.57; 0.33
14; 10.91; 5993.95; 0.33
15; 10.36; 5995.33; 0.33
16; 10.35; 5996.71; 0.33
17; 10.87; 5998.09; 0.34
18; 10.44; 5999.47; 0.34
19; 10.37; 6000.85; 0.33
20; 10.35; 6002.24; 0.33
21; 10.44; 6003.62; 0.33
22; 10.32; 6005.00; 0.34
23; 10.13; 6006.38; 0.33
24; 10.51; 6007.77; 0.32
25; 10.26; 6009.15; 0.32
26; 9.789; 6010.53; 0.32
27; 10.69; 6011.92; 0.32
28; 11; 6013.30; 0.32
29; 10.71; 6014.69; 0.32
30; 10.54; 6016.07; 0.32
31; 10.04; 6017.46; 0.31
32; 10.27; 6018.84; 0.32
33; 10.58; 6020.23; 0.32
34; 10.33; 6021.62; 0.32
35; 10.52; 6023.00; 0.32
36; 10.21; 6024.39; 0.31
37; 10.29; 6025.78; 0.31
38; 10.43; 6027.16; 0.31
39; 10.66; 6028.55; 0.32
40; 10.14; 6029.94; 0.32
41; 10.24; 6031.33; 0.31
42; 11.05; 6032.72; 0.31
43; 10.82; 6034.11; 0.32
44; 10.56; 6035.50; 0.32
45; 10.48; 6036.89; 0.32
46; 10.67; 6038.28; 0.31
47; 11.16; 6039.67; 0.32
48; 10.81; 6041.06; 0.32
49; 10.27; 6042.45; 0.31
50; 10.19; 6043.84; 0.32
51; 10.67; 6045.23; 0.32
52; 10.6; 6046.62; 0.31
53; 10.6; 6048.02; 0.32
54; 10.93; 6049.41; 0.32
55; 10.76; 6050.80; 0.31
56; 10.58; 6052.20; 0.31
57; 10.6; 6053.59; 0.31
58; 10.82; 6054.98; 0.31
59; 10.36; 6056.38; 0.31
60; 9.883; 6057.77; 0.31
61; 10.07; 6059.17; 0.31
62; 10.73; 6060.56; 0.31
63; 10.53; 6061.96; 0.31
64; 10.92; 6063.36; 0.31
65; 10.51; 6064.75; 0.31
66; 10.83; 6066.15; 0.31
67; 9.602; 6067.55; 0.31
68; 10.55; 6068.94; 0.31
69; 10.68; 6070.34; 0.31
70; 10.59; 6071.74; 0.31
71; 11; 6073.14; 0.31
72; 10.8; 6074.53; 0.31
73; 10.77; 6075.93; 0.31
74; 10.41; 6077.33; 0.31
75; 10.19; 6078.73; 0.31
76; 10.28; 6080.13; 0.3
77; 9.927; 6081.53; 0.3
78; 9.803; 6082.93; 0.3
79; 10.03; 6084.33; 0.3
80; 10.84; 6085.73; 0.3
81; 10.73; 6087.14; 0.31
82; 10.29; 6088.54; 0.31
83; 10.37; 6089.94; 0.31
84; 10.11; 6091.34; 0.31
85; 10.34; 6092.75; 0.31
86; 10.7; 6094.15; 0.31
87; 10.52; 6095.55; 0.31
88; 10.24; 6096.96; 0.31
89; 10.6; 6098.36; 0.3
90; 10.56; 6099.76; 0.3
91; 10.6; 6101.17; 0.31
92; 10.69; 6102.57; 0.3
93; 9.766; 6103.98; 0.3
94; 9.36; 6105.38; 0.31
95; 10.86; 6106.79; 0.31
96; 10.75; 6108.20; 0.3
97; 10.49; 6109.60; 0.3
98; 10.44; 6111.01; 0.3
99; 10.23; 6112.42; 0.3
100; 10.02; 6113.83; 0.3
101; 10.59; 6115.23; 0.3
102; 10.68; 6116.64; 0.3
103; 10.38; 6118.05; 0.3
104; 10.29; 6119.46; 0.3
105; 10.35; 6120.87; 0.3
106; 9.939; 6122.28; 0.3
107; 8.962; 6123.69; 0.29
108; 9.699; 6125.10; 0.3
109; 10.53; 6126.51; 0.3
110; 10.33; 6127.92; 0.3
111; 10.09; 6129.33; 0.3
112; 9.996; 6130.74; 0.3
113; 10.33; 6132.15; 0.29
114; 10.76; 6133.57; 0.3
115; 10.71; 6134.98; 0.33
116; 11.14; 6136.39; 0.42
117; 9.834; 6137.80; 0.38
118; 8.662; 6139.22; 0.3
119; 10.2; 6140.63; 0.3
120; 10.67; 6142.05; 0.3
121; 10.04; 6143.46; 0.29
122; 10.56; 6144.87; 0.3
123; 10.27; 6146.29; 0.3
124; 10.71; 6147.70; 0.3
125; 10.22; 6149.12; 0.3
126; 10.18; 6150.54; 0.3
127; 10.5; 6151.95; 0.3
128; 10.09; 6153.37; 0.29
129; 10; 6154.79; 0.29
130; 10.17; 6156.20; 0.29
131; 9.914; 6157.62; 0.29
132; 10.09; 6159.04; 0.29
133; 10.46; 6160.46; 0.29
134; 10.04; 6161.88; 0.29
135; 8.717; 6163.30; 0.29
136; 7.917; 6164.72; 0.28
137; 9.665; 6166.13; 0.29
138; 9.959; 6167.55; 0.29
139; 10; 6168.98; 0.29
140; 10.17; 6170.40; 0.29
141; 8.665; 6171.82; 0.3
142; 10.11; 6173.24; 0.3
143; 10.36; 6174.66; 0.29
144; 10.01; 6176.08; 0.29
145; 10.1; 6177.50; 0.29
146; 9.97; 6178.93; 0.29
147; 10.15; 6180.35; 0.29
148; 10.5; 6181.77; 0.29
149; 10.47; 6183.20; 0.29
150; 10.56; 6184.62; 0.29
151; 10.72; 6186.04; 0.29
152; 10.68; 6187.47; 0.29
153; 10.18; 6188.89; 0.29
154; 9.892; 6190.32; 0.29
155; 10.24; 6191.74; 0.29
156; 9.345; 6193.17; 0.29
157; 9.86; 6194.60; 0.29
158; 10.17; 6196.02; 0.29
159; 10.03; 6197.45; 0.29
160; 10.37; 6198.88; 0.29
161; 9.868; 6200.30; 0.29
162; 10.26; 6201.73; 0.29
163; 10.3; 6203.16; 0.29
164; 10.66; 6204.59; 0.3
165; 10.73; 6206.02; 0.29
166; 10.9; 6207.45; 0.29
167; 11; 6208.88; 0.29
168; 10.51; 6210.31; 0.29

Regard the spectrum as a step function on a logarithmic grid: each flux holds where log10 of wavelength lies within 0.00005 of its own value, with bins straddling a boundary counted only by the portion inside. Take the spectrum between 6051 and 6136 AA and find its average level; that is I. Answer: 10.4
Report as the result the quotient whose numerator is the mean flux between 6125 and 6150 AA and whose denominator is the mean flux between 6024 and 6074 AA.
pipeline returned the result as 0.97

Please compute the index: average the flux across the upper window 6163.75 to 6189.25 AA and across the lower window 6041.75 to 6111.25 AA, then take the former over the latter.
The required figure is 0.96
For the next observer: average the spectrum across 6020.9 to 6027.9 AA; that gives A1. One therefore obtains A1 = 10.4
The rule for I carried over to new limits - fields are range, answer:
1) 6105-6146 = 10.2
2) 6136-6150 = 10.2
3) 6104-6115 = 10.3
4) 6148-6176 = 9.87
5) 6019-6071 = 10.5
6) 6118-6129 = 10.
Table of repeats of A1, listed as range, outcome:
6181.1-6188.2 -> 10.6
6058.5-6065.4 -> 10.6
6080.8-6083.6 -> 9.87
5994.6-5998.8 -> 10.5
